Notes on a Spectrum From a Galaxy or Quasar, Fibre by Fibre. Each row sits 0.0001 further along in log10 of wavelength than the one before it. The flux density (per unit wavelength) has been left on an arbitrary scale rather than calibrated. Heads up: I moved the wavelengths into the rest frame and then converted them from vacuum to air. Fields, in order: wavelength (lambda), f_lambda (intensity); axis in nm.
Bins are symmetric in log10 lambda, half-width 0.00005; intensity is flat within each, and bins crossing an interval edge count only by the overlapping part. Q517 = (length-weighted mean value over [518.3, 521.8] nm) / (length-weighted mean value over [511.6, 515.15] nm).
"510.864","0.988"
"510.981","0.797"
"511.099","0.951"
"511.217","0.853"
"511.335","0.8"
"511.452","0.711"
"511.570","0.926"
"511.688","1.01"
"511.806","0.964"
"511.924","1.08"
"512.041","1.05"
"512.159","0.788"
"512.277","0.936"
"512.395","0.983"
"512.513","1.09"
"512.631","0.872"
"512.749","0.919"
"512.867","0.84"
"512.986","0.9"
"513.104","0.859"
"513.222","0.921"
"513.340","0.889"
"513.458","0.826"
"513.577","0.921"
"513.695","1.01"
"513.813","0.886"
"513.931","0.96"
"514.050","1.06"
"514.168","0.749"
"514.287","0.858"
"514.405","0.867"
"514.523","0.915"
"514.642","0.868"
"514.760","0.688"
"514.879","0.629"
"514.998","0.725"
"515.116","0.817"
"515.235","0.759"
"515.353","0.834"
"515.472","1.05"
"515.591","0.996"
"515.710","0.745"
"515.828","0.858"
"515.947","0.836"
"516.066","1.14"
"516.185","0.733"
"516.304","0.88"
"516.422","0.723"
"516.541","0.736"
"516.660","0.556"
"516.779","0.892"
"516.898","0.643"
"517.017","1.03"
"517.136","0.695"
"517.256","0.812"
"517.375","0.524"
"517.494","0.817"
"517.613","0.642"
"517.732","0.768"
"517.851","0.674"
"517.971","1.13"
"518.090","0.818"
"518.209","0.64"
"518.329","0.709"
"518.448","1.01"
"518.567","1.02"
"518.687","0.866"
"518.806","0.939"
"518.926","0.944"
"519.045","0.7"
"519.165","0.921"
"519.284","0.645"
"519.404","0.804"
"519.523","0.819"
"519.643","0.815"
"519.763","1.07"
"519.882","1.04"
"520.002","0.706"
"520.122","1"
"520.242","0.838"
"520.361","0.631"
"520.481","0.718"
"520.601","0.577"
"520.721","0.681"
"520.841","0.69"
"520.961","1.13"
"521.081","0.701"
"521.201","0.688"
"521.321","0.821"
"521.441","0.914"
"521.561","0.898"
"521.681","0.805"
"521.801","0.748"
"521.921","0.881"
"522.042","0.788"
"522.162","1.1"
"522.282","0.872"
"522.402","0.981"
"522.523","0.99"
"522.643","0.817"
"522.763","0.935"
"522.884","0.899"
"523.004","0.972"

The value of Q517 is 0.93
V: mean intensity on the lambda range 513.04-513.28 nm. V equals 0.891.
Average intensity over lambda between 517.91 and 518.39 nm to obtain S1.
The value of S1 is 0.824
